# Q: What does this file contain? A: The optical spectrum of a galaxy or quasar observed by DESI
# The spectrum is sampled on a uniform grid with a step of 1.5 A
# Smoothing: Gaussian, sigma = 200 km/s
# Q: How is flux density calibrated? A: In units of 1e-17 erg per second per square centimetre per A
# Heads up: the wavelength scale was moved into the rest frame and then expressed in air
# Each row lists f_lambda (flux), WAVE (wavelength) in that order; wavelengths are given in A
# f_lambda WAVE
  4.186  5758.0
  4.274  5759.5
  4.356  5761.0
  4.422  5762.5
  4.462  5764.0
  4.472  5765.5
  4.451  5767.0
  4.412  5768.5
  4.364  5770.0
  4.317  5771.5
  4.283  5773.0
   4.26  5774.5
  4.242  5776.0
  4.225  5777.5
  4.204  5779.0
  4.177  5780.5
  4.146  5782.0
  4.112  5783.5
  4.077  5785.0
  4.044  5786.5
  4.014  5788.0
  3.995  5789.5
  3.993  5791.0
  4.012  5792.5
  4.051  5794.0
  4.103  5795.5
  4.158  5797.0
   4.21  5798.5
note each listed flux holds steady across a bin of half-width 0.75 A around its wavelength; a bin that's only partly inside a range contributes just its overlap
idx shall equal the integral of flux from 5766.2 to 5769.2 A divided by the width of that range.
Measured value 4.43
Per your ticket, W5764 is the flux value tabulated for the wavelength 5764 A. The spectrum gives 4.462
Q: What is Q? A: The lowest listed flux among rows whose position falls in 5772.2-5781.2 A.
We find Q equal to 4.177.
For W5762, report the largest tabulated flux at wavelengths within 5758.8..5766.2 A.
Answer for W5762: 4.472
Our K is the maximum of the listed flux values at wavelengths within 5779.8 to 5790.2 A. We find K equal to 4.177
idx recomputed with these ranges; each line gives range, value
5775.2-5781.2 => 4.21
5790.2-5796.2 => 4.04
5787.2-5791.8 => 4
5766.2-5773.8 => 4.37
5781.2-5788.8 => 4.08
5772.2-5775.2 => 4.27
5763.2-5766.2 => 4.47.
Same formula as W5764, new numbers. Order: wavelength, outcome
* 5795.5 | 4.103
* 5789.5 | 3.995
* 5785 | 4.077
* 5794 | 4.051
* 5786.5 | 4.044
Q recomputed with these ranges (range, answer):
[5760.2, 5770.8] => 4.356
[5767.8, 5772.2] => 4.317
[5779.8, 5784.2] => 4.112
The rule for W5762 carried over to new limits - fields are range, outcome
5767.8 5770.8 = 4.412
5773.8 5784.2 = 4.26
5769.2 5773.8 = 4.364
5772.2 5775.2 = 4.283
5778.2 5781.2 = 4.204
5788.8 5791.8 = 3.995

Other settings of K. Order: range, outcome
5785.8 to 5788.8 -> 4.044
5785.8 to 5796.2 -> 4.103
